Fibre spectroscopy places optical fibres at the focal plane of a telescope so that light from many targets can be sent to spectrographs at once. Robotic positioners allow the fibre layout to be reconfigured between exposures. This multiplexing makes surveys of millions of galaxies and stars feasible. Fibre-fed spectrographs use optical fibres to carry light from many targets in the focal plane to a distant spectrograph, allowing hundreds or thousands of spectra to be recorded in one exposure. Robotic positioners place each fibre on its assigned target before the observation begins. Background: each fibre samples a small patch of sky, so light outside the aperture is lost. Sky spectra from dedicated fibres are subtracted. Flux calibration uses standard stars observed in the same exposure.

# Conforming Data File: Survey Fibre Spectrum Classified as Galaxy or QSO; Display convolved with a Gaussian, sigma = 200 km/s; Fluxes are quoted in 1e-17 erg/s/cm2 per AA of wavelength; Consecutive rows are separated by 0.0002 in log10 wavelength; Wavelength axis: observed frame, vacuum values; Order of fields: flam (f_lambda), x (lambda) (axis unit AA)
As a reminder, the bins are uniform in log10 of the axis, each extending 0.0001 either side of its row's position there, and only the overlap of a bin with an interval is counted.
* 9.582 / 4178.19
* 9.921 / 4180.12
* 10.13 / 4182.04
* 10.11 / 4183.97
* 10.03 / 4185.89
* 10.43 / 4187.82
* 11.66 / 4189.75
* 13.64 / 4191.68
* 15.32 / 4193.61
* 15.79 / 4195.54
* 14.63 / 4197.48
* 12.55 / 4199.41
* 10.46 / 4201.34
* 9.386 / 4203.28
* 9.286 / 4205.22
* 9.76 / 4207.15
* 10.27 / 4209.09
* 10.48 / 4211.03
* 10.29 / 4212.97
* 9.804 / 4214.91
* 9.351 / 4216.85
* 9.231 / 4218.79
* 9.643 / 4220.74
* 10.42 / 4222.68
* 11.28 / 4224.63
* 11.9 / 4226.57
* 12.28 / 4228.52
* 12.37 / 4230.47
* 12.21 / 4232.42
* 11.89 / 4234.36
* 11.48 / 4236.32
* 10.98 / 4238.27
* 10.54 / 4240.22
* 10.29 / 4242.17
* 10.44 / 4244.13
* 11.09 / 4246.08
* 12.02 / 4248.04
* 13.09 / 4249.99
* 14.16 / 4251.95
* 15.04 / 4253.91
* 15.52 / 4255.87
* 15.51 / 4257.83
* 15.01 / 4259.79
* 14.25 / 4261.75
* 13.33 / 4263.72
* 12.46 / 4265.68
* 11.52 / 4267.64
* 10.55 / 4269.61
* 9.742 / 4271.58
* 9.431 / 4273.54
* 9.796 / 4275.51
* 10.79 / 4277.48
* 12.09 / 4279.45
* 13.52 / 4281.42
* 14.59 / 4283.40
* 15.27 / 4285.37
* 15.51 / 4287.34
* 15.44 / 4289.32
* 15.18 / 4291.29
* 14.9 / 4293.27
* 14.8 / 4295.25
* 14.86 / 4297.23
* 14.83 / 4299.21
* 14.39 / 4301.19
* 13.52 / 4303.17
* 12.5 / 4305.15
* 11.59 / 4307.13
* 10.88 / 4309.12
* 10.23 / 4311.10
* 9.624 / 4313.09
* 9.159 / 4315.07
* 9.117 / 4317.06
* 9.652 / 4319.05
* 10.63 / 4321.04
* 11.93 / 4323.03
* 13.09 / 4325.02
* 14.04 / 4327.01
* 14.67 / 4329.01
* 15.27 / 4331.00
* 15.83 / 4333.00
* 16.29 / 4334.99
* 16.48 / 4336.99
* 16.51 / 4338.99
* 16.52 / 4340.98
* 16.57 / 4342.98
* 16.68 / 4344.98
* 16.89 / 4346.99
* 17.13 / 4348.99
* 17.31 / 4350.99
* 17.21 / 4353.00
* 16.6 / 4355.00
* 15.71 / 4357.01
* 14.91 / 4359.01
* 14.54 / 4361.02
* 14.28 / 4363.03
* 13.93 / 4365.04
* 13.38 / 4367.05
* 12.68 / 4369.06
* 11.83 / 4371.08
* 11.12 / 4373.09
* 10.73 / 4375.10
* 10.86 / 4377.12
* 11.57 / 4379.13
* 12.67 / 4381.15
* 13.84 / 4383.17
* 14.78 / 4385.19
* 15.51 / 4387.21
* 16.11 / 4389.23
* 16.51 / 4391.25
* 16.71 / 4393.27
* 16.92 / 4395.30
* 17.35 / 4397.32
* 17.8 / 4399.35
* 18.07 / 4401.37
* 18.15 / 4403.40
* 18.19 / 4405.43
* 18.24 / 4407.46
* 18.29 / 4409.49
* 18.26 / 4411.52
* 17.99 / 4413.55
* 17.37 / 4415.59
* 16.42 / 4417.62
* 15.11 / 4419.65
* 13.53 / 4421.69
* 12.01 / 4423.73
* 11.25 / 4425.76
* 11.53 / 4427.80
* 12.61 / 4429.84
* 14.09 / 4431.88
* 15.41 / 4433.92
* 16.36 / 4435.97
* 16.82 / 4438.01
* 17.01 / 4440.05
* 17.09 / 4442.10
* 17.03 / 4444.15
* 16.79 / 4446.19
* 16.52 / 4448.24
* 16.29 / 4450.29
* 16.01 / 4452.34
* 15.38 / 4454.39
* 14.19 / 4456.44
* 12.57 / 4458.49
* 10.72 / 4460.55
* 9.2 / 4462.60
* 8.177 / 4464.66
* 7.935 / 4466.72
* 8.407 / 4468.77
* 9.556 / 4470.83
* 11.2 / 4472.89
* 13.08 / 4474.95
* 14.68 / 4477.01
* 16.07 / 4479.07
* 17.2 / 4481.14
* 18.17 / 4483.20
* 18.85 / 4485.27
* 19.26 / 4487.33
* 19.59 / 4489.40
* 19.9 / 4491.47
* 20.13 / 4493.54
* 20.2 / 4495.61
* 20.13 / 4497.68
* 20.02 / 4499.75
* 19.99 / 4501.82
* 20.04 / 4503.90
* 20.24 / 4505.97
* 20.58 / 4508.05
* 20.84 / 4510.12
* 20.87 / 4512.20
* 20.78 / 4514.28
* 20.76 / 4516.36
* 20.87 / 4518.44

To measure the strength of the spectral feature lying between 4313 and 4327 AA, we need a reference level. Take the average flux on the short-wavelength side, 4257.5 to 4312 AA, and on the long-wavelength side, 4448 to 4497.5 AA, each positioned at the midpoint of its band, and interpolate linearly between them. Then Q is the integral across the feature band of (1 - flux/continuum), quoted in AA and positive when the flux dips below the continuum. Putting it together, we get 2.8 AA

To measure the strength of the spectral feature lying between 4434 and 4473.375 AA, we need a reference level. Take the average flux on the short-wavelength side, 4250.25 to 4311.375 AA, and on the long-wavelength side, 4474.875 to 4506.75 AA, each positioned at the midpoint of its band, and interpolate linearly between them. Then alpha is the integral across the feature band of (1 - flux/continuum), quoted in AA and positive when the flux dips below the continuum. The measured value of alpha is 9.13 AA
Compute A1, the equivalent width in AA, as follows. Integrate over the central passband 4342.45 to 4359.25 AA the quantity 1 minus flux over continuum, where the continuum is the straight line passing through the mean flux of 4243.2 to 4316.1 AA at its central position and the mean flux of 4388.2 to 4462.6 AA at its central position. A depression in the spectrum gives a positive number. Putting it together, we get -2.76 AA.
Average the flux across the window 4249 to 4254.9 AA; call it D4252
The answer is 14.1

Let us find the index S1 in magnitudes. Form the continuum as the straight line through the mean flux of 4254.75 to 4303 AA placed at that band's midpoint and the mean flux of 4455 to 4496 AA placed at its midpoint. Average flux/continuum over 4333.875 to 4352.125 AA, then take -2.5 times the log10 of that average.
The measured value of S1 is -0.21 mag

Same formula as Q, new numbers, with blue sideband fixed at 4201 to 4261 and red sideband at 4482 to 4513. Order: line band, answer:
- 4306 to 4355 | 2.5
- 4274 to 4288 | 0.2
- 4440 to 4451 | 0.9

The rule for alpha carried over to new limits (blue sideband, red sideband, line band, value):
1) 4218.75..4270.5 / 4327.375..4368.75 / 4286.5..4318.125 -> 2.8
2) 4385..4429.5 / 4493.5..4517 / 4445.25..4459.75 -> 2.2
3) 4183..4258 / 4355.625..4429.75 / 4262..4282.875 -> 1.8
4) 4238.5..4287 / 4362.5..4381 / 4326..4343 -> -4.7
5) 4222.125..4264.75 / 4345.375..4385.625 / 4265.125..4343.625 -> 1.5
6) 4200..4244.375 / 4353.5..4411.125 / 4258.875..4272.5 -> -0.7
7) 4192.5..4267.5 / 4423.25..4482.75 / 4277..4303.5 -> -4.1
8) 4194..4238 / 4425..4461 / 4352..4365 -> -1.8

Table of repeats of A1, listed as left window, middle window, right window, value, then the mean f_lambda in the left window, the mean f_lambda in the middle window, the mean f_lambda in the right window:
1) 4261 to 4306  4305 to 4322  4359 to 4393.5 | 3.9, 13.2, 10.3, 13.6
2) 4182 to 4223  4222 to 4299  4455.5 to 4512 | -4.1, 11.1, 12.7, 16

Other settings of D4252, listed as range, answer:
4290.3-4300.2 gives 14.9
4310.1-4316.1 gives 9.68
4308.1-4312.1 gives 10.5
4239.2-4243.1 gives 10.4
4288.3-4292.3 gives 15.3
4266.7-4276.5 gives 10.2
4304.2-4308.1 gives 12.1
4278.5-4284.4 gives 13.4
